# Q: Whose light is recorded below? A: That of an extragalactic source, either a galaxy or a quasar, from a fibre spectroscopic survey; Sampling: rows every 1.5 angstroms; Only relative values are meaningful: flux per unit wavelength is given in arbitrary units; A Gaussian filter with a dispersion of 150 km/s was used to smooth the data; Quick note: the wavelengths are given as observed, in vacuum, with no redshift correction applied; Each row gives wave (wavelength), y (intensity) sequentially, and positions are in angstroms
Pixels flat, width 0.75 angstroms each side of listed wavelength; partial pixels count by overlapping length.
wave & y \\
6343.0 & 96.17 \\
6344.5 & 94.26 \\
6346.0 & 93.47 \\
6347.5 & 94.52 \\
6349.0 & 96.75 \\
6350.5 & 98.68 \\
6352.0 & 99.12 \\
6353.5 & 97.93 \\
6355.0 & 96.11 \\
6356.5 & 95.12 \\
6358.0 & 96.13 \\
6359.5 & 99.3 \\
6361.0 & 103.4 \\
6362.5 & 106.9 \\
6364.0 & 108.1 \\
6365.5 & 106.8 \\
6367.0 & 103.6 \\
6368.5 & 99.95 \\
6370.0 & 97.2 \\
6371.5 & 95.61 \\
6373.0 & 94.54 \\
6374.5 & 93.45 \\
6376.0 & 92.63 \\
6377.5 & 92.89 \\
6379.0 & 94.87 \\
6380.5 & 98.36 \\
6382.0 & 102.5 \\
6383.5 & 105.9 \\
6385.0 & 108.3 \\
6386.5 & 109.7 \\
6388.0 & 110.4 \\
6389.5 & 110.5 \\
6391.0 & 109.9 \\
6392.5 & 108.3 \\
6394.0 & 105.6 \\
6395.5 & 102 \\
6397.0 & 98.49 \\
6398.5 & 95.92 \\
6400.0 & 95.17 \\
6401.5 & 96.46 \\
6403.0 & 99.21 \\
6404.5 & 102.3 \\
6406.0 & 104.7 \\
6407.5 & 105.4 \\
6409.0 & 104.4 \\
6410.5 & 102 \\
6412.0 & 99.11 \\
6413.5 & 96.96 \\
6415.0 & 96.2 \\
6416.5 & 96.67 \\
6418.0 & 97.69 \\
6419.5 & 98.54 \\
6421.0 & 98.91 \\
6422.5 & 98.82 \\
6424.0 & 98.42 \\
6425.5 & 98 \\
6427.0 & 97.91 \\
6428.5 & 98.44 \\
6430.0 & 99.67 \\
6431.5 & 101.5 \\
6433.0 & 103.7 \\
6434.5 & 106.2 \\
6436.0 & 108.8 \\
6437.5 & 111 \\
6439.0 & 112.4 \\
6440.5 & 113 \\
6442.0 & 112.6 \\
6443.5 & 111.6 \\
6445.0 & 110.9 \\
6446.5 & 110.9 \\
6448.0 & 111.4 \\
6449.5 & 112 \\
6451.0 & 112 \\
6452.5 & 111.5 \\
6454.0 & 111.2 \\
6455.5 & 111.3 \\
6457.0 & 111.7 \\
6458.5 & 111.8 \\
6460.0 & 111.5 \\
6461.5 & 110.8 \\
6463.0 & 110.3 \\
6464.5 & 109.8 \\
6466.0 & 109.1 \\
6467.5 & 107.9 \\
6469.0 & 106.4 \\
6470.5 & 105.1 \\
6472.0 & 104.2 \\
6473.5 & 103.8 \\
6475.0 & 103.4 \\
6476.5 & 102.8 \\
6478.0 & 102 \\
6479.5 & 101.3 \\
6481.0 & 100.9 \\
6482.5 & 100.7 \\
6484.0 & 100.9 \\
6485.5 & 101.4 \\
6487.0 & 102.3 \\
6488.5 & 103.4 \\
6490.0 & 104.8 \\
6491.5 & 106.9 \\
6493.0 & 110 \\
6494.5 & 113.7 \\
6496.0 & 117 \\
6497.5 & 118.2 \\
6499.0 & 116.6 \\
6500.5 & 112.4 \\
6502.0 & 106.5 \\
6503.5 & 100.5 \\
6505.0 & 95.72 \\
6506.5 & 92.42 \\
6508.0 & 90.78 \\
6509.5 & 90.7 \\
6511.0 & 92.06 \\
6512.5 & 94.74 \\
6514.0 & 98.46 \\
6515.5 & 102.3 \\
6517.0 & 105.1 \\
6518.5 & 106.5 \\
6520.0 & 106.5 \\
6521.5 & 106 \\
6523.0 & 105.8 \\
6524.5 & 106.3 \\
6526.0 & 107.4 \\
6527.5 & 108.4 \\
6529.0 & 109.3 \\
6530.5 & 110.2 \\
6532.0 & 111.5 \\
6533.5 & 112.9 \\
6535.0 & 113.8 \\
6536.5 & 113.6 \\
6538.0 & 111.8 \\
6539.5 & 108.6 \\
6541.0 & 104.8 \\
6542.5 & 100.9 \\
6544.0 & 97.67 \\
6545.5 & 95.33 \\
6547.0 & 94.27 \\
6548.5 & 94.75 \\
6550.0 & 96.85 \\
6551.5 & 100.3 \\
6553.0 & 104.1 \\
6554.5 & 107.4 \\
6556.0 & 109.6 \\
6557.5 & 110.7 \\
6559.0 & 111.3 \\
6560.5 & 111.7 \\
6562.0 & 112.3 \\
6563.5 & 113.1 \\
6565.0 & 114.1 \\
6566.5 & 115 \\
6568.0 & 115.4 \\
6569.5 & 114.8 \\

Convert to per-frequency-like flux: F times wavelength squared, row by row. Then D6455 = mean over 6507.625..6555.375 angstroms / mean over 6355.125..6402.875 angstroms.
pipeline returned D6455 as 1.1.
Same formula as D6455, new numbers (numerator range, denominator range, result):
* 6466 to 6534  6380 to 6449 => 1.04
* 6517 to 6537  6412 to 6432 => 1.14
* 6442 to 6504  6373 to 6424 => 1.10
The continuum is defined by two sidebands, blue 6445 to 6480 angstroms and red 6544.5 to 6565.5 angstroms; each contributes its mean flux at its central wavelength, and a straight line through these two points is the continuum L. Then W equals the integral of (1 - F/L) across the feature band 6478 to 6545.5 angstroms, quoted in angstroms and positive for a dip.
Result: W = 1.2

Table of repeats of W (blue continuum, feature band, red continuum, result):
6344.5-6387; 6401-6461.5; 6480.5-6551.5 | -2.15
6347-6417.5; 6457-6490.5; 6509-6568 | -0.57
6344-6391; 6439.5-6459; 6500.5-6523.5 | -2.28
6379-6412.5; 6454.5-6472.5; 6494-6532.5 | -0.89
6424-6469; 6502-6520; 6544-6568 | 1.52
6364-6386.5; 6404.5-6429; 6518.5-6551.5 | 0.38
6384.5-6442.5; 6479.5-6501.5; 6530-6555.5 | -0.77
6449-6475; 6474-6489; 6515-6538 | 0.98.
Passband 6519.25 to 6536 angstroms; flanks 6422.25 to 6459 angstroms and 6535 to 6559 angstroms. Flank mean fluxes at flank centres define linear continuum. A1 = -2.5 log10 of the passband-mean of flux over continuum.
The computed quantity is -0.04 mag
